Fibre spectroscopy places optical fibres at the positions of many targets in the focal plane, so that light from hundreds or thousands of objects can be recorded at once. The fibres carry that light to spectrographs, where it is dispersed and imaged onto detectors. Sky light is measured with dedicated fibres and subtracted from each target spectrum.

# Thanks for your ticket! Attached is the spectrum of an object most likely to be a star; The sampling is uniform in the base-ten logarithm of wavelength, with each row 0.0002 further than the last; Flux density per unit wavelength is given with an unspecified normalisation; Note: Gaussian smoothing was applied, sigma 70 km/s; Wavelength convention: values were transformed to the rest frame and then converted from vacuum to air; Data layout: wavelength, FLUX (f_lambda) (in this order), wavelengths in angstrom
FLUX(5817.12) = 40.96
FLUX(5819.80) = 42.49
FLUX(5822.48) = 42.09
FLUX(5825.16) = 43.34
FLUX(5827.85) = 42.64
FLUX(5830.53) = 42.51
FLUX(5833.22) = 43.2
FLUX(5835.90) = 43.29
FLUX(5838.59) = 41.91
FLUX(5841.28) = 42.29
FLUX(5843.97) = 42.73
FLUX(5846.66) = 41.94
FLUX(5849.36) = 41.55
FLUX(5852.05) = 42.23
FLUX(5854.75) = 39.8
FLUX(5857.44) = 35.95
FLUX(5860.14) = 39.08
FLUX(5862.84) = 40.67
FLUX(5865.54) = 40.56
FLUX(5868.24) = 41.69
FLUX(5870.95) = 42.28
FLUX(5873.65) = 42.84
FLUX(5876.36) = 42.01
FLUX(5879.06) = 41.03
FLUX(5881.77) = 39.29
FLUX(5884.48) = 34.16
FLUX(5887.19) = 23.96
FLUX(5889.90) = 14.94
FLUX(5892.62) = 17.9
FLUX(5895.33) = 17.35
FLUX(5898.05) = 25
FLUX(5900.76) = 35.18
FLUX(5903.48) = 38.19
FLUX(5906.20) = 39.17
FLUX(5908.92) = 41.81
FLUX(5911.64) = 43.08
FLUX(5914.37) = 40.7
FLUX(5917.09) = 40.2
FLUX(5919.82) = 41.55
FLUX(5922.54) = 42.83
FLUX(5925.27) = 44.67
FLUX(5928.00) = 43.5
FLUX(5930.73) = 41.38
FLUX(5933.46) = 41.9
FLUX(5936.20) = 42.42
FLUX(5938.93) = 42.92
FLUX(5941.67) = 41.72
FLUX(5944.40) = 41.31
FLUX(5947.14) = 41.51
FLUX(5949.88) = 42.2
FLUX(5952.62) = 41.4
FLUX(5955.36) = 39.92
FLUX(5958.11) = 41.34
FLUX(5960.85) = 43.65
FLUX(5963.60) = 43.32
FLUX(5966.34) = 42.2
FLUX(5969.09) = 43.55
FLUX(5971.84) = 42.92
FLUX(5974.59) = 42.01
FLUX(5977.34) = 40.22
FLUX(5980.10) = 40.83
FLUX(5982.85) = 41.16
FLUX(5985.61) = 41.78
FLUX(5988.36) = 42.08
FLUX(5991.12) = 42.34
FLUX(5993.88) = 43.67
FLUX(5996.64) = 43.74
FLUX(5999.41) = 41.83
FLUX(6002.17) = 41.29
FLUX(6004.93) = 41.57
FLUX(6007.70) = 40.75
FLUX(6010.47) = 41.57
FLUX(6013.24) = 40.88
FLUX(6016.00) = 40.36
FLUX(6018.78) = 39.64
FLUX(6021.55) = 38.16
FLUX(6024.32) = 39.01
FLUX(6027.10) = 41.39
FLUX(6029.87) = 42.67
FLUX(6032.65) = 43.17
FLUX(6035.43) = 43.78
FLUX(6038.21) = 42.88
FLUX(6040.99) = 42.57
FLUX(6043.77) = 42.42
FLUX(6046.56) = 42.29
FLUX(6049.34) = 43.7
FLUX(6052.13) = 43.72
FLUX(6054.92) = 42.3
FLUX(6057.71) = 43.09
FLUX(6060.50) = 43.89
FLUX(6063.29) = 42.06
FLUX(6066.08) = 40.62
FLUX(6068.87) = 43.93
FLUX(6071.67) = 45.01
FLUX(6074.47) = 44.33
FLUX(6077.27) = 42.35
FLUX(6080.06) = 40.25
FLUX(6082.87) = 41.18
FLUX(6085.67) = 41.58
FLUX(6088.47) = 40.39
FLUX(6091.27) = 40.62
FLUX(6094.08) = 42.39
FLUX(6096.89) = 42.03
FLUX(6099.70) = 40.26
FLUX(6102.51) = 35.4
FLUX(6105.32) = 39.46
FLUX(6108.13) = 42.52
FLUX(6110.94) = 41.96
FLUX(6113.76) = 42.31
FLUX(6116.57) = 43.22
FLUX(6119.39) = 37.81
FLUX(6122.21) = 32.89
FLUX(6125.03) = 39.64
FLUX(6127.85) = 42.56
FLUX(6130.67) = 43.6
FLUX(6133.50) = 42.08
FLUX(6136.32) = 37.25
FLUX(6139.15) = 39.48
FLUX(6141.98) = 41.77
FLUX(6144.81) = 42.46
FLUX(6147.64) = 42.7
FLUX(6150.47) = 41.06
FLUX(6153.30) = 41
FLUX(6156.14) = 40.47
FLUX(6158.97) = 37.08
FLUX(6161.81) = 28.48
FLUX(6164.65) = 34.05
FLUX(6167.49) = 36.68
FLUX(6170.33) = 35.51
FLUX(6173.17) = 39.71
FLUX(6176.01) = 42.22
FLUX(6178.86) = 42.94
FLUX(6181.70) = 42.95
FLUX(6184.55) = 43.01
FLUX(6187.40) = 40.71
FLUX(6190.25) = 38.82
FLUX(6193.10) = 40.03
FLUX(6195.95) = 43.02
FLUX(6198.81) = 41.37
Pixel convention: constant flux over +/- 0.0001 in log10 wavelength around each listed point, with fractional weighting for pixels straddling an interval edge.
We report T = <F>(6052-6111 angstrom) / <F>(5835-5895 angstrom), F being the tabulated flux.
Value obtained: 1.12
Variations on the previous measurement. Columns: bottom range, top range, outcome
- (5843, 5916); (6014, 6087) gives 1.16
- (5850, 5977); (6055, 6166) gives 1.04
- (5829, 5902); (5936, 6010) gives 1.14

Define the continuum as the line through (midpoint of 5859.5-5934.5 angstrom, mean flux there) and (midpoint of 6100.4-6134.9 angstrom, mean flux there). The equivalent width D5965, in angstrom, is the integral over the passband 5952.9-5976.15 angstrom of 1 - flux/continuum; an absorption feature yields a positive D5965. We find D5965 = -2.6 angstrom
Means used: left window 37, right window 40.3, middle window 42.3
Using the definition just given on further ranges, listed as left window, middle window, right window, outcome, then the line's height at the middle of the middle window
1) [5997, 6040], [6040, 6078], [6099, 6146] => -2.0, 40.9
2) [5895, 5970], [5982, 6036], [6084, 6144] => -1.4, 40.5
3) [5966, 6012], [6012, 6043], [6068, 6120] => 0.3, 41.8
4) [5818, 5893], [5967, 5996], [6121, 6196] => -2.0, 39.4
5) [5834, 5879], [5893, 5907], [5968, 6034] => 3.9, 41.4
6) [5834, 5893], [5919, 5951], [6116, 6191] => -3.2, 38.5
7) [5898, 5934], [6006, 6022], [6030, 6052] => 0.8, 42.4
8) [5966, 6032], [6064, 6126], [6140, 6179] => -1.5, 39.9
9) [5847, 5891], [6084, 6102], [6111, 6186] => -0.7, 39.4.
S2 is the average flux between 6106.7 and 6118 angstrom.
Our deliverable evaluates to 42.5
